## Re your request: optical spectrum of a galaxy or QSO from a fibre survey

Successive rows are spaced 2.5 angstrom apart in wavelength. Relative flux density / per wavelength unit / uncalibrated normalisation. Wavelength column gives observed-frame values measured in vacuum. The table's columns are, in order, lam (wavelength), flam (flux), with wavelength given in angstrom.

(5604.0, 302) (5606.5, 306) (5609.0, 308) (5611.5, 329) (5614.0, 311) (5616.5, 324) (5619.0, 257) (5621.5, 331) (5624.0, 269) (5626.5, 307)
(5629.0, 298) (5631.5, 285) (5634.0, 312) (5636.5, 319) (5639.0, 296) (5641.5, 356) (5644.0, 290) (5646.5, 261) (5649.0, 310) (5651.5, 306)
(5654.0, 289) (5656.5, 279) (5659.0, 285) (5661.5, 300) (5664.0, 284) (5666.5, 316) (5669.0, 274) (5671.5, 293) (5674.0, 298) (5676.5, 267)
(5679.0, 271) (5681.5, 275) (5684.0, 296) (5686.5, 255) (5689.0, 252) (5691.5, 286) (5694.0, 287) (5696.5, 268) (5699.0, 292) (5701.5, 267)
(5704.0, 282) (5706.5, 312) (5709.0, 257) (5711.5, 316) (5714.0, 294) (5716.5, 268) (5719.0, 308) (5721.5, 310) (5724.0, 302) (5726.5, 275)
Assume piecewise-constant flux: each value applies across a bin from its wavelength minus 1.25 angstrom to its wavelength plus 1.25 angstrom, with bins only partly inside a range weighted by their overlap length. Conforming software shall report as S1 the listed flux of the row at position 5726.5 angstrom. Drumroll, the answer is 275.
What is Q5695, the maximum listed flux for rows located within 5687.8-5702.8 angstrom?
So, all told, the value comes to 292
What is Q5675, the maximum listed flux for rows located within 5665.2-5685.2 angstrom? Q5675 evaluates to 316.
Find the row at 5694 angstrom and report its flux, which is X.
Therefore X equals 287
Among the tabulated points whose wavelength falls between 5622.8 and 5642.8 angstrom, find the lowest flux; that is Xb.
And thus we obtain 269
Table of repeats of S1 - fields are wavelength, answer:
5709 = 257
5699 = 292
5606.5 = 306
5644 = 290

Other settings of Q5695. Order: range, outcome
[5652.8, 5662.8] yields 300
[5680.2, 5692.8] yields 296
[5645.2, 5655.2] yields 310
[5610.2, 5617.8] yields 329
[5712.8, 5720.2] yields 308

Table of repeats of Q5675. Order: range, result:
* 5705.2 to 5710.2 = 312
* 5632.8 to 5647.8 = 356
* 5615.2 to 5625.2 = 331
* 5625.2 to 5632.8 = 307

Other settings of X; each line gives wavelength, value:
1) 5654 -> 289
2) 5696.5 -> 268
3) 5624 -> 269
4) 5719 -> 308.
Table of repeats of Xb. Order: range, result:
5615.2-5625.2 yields 257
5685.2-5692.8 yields 252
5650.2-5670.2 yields 274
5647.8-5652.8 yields 306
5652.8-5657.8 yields 279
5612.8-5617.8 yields 311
